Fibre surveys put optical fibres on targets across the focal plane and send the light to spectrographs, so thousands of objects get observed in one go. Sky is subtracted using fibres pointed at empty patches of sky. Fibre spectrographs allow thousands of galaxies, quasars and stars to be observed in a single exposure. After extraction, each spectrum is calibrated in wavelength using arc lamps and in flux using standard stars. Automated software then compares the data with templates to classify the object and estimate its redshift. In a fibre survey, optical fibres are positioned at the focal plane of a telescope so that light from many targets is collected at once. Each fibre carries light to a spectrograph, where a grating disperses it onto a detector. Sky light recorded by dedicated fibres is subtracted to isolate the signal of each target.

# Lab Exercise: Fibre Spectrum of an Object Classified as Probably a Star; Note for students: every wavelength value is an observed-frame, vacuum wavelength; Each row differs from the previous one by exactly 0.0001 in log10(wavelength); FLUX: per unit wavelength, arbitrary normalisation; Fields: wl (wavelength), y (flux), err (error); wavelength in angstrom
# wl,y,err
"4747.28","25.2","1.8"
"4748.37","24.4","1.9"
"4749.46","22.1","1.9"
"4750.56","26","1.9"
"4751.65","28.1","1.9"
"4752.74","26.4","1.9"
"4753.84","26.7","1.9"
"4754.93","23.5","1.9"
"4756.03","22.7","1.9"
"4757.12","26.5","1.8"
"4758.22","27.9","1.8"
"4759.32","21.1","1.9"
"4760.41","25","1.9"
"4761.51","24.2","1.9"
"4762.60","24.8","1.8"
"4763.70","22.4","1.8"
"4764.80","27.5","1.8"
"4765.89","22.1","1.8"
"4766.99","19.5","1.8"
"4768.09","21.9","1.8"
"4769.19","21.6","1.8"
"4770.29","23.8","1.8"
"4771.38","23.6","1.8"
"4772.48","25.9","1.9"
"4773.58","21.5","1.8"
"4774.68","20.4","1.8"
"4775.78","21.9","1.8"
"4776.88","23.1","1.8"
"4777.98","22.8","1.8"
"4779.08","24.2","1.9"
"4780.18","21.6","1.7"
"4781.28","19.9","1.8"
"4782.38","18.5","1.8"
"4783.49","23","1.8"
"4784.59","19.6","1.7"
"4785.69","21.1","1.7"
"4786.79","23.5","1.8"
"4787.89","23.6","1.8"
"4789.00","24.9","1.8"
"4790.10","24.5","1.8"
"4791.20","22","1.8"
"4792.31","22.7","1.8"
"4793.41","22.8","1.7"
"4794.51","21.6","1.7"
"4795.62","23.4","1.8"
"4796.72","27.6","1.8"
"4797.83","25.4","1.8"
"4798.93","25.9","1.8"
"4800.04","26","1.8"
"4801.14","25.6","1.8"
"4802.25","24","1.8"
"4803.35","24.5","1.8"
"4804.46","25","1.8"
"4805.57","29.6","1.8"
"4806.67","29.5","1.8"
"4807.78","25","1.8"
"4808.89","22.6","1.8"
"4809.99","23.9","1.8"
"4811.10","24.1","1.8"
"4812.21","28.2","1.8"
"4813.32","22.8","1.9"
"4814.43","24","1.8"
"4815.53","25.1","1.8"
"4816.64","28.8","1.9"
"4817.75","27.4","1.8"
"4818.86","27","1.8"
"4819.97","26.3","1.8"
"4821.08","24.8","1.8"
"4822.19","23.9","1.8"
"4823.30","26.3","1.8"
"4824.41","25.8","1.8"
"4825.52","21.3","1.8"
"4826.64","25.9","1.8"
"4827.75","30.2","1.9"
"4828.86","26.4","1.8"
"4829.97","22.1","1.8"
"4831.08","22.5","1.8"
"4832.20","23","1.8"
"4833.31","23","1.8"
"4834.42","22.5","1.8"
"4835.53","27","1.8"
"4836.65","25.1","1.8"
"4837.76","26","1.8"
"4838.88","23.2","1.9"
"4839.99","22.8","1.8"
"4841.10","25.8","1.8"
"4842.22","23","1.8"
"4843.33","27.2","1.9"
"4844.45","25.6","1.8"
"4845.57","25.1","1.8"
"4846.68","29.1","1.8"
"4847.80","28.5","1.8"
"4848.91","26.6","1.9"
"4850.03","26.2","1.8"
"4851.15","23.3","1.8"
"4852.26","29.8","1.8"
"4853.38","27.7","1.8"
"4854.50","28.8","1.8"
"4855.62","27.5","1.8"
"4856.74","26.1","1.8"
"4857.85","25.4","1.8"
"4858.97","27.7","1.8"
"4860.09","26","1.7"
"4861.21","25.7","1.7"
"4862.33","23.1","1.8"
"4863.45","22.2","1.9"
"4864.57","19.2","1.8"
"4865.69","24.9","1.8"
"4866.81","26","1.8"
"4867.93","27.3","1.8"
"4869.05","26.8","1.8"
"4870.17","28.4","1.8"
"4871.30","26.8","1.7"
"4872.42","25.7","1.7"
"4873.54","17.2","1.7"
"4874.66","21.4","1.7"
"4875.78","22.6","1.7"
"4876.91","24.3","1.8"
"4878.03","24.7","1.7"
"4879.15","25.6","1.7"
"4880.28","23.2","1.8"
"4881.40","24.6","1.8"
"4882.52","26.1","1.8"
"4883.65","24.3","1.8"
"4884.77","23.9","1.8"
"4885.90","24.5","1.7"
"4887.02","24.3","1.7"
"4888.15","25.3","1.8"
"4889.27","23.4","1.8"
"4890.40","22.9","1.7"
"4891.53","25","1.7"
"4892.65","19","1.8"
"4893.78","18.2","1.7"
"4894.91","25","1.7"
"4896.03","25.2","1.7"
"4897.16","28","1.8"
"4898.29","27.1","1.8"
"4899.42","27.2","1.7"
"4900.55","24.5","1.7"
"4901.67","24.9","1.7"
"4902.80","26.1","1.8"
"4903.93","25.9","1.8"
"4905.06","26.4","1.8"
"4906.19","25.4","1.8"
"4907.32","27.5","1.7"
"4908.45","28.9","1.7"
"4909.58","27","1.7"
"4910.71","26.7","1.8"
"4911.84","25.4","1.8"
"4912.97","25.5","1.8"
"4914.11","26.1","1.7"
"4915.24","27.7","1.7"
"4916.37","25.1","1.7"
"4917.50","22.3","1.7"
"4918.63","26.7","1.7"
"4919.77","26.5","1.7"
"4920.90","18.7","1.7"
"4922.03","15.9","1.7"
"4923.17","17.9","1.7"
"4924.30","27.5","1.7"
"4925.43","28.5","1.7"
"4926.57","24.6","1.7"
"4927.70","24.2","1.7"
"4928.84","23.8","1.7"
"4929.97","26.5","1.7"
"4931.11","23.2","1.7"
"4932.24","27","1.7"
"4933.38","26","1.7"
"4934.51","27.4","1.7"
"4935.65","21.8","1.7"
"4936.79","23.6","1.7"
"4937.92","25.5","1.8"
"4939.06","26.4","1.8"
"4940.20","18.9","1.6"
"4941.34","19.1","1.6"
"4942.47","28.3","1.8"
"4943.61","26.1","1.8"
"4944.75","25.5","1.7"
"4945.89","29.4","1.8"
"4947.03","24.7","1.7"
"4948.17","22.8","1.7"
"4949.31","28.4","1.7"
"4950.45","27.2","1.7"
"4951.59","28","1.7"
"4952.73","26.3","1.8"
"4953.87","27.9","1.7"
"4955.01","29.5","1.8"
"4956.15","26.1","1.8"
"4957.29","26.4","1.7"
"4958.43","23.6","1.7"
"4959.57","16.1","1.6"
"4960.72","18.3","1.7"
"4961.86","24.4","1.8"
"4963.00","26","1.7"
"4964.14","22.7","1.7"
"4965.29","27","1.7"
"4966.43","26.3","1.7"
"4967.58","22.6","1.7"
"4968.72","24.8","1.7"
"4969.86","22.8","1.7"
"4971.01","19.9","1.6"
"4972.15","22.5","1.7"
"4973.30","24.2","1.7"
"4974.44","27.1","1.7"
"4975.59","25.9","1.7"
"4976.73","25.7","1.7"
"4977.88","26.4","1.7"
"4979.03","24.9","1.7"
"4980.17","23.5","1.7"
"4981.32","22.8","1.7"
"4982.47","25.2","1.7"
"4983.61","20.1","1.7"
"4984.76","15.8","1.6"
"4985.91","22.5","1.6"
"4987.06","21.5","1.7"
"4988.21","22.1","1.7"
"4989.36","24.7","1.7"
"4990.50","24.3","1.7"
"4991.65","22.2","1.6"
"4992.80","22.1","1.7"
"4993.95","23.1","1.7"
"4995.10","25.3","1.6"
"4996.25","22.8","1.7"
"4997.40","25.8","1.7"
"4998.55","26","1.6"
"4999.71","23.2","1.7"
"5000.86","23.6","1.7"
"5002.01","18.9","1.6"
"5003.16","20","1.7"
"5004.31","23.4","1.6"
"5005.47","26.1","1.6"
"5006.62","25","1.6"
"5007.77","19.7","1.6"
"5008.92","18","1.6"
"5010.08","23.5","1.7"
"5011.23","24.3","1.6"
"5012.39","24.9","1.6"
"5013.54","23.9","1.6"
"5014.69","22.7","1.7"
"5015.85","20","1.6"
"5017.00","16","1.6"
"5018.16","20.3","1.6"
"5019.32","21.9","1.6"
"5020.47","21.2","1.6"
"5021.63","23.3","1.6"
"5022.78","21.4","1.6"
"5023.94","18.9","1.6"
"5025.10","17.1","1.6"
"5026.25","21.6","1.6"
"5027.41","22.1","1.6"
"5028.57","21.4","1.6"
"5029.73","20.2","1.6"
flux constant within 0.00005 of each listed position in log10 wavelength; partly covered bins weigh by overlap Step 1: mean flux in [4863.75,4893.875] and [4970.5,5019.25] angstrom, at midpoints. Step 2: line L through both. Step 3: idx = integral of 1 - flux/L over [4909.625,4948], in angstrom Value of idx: -1.9 angstrom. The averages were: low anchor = 24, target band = 24.6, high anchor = 22.8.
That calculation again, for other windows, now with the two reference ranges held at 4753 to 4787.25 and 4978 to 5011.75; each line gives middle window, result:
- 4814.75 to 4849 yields -3.6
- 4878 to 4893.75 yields -0.6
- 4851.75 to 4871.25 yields -2.7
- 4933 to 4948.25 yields -1.2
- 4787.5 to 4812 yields -2.0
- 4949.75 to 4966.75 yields -1.6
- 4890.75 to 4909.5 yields -2.0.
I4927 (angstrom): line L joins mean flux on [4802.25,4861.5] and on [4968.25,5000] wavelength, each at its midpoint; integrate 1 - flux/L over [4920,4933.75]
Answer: 0.3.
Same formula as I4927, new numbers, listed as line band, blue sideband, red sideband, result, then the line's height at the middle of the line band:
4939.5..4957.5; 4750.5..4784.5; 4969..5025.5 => -2.5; 22.8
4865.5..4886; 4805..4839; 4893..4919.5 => 0.7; 25.6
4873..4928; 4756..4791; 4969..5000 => -2.9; 23.2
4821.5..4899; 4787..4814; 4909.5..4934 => -0.6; 24.7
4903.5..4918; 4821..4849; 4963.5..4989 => -1.2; 24.2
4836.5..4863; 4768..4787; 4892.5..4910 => -2.2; 24.1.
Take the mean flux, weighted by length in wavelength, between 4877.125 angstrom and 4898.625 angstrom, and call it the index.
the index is 24.2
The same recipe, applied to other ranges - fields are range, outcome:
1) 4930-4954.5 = 25.4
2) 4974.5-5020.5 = 22.8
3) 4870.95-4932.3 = 24.6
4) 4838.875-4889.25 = 25.2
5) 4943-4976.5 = 24.9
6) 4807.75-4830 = 25.4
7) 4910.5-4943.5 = 24.4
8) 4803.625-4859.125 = 25.7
